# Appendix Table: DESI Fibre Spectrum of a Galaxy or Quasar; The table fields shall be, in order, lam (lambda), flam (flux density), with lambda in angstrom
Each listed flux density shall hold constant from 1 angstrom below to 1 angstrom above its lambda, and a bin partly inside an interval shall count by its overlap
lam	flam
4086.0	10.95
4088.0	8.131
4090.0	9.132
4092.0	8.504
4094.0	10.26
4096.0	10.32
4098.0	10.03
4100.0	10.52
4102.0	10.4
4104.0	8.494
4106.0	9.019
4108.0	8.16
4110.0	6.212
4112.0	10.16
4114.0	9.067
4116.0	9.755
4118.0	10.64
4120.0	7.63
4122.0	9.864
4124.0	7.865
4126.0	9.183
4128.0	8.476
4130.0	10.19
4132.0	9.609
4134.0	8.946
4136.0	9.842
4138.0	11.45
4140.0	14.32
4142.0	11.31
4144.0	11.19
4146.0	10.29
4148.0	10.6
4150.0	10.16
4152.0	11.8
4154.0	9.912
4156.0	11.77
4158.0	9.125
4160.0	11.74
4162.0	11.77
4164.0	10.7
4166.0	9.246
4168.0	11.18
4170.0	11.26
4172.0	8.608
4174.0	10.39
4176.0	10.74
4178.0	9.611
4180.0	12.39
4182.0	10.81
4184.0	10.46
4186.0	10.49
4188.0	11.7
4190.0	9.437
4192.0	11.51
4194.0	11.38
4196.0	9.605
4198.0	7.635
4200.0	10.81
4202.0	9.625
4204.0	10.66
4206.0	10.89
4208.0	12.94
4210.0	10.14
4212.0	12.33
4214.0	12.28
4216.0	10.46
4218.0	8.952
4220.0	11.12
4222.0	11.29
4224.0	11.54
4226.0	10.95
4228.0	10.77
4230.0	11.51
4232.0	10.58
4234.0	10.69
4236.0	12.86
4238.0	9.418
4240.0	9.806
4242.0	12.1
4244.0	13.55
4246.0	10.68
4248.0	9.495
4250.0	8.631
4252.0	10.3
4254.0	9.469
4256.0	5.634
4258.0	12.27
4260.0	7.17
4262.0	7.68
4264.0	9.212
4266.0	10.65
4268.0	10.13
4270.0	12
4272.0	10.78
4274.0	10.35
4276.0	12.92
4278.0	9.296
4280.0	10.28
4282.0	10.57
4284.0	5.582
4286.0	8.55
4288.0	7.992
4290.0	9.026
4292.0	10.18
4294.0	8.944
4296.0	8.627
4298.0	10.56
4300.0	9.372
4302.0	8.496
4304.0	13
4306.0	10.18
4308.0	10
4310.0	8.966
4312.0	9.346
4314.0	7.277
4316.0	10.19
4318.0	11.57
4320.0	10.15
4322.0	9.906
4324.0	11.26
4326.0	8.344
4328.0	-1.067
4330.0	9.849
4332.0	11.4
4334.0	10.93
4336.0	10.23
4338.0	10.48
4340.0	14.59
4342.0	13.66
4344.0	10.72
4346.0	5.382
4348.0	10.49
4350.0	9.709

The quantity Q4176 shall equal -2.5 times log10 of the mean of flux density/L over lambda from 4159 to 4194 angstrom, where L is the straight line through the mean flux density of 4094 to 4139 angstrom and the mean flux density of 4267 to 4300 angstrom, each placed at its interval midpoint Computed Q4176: -0.132 mag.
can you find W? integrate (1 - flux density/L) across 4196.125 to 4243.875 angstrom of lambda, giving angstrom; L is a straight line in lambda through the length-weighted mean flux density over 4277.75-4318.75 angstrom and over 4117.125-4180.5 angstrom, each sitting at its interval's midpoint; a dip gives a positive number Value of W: -4.7 angstrom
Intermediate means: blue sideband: 10.4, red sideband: 9.42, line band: 10.9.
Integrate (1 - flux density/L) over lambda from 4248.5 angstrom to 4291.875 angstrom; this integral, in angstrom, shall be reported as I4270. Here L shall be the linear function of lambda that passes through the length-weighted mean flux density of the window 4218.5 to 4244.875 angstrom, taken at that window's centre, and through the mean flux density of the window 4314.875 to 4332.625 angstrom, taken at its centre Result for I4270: 3.4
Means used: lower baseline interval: 11.2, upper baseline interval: 9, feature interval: 9.47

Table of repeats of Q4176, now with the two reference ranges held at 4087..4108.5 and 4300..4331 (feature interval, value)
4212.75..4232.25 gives -0.184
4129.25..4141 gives -0.150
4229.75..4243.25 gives -0.189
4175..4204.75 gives -0.128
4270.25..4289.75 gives -0.052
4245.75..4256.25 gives 0.009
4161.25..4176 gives -0.124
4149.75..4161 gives -0.158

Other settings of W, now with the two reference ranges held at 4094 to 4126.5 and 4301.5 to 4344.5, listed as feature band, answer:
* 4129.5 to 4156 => -4.1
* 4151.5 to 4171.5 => -2.9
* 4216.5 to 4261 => -3.3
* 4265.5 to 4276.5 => -1.4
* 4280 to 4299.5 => 1.8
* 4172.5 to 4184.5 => -1.5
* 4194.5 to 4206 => -0.4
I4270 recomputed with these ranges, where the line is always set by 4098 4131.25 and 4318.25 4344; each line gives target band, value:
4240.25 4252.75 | -1.36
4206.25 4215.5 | -2.15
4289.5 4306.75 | 0.13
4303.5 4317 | 0.31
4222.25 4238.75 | -2.49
